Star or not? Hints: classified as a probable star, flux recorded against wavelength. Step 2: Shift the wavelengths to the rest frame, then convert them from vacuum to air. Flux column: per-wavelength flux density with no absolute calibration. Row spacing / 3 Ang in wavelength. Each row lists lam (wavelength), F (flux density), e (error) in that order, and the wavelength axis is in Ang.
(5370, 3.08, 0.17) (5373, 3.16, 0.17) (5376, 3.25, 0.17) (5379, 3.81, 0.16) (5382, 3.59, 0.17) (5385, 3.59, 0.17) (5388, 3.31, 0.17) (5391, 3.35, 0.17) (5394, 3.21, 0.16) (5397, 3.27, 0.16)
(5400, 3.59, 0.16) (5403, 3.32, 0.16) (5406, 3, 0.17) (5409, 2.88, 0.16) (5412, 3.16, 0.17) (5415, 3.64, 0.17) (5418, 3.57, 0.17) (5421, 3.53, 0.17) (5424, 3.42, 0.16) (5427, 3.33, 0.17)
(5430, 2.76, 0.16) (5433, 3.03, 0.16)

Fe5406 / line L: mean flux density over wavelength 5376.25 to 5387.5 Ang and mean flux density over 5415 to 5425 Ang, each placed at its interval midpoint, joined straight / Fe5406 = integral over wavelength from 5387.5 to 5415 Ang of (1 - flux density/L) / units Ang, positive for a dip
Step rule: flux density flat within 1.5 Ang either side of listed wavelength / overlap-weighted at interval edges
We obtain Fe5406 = 2.4 Ang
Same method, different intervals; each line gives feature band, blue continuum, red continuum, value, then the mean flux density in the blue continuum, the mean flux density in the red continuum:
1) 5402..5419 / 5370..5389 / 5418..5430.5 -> 0.6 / 3.43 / 3.34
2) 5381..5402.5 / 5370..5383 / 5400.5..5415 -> -0.7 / 3.4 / 3.18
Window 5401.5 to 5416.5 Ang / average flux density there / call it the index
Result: 3.2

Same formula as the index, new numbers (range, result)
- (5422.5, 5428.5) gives 3.38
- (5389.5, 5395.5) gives 3.28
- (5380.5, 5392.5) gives 3.46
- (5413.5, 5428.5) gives 3.5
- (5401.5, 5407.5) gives 3.16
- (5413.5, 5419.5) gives 3.6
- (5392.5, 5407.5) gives 3.28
